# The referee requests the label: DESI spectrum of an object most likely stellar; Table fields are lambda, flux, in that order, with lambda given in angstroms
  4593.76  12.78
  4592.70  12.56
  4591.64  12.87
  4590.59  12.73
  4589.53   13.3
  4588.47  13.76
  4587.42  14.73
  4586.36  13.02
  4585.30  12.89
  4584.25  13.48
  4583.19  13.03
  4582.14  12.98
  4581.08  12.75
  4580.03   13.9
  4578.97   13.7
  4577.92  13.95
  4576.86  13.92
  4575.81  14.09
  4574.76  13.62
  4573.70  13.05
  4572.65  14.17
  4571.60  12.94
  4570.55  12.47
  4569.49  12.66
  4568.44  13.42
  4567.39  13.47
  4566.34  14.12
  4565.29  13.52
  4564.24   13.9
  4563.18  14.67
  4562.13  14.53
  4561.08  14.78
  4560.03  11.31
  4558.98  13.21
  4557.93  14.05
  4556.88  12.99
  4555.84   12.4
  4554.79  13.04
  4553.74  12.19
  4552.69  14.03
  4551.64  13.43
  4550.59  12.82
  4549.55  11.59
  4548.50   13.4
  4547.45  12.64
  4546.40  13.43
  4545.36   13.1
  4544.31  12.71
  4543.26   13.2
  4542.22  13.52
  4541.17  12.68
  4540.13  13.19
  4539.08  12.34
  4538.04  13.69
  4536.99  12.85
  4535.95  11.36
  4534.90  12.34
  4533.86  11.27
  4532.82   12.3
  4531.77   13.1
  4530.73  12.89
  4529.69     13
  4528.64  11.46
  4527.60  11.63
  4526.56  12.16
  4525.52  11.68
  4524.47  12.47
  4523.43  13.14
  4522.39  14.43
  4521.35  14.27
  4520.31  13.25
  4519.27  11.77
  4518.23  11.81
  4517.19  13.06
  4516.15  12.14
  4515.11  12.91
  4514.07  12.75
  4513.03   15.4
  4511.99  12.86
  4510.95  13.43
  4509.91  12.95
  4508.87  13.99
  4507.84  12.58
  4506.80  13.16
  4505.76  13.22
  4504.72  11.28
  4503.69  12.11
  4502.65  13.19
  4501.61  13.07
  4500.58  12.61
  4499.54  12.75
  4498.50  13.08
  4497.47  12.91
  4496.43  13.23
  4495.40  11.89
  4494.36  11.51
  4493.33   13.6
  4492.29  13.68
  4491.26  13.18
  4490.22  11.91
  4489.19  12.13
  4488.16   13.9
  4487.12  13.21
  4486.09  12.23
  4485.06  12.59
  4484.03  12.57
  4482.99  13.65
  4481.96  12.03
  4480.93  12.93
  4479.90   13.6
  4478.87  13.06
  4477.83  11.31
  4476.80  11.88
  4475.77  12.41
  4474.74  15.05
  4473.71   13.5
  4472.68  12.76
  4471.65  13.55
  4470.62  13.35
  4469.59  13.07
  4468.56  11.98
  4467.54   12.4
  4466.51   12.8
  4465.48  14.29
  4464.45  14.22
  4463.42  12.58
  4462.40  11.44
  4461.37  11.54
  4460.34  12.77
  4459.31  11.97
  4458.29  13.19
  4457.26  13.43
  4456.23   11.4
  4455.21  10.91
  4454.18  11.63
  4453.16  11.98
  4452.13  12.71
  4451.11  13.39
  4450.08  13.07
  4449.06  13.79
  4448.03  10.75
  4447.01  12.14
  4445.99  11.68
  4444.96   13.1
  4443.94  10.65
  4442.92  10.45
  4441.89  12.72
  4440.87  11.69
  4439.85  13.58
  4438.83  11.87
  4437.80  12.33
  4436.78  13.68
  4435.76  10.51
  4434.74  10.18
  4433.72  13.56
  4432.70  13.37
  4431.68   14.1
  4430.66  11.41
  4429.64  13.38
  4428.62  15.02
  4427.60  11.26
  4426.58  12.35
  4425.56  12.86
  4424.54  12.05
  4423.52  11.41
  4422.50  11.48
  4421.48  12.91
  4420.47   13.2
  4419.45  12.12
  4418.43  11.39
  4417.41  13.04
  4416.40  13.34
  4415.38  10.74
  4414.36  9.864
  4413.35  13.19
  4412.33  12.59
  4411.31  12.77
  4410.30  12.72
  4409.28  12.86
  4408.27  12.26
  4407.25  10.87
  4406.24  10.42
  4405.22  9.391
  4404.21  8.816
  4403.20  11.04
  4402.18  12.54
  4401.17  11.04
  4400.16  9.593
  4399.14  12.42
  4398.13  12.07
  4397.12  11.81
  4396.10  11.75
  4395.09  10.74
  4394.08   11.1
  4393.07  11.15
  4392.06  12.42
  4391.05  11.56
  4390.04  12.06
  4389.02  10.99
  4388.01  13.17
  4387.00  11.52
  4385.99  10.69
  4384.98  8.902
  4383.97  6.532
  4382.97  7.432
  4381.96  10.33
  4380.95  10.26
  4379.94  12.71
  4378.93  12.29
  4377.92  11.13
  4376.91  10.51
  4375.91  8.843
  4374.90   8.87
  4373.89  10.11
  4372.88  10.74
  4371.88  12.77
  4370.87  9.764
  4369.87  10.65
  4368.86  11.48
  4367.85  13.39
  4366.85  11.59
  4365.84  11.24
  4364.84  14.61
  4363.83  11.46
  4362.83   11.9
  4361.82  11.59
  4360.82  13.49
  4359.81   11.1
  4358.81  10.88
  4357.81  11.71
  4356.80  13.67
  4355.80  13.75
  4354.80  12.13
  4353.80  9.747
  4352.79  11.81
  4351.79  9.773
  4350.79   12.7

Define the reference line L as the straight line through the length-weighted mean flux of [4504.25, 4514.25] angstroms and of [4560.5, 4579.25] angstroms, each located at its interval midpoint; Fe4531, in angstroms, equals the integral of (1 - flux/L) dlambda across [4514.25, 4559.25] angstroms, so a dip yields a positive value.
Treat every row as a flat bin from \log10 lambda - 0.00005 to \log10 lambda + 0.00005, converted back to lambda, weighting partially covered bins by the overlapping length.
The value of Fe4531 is 2.2 angstroms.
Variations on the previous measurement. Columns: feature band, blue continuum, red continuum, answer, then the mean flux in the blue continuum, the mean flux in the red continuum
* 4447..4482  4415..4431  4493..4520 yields -0.2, 12.4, 12.8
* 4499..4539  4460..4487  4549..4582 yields 1.1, 12.8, 13.4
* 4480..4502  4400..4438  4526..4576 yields -0.4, 12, 13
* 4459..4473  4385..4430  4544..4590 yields -0.5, 11.8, 13.3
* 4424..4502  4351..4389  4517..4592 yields -3.1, 11.2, 13.1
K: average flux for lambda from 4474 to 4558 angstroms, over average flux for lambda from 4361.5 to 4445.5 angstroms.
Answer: 1.11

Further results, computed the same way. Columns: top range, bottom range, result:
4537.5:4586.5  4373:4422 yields 1.18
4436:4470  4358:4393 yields 1.12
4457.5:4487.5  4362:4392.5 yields 1.17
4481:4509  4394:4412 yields 1.12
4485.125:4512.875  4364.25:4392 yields 1.18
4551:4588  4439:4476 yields 1.07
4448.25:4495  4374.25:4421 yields 1.14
